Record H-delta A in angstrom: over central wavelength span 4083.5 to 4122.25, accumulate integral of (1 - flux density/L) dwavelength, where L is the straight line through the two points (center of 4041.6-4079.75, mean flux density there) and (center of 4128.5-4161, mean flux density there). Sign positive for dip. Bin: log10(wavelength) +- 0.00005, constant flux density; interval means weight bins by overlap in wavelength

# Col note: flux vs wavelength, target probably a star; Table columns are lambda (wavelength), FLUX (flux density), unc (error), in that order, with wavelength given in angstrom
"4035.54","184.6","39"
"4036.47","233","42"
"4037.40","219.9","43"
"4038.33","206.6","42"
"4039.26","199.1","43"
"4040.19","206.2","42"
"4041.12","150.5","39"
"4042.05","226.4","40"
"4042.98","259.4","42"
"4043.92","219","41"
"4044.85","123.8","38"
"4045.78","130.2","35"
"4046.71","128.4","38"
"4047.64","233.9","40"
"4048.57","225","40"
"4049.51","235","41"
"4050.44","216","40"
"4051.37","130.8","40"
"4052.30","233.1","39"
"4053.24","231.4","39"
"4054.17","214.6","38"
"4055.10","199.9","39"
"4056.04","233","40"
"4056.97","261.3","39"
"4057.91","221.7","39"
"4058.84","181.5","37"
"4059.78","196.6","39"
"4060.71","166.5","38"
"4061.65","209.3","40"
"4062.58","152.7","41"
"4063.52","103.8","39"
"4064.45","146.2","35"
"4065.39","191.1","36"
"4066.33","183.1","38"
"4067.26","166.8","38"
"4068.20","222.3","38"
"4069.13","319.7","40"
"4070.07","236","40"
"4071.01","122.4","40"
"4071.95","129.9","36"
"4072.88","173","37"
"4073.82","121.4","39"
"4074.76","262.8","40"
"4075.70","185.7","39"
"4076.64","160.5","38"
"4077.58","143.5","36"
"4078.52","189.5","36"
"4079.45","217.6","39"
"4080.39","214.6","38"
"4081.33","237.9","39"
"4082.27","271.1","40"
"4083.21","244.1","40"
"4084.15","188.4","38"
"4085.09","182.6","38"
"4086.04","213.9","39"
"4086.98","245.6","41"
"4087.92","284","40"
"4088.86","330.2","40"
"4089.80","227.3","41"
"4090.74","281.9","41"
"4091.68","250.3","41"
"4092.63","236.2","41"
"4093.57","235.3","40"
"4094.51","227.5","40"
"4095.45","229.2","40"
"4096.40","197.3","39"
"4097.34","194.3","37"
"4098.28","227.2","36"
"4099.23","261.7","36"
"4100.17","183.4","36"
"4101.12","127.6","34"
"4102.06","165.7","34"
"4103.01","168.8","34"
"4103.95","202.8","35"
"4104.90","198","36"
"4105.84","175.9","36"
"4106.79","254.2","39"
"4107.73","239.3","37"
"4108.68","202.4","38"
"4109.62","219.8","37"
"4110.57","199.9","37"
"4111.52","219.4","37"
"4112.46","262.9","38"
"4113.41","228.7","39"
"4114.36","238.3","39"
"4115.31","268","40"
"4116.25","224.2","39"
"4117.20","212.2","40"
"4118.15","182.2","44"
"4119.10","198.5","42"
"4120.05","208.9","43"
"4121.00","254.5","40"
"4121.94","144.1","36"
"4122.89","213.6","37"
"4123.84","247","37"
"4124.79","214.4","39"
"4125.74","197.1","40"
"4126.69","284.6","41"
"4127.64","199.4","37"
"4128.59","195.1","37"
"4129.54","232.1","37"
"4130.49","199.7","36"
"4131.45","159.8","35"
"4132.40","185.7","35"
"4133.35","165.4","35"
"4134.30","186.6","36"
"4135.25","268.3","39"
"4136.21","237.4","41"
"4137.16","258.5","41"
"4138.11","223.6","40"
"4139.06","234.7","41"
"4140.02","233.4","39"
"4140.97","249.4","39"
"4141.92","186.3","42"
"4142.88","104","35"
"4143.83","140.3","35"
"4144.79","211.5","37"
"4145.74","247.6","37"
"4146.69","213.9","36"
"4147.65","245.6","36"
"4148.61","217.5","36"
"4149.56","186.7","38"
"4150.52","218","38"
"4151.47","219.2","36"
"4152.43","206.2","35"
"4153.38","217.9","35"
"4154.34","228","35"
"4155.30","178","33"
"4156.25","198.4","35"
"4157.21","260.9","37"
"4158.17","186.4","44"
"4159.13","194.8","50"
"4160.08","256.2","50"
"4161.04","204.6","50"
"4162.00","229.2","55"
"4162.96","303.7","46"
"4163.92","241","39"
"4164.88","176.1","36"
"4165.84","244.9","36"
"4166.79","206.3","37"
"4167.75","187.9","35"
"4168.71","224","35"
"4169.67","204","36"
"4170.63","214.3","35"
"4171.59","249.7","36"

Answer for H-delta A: -3.53 angstrom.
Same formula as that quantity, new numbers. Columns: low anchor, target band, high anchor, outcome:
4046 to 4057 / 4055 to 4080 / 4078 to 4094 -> 3.71 angstrom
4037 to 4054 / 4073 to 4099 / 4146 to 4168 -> -1.98 angstrom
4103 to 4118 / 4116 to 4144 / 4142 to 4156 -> 0.33 angstrom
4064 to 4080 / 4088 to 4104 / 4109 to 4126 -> -1.53 angstrom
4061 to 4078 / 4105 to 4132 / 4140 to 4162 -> -2.69 angstrom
